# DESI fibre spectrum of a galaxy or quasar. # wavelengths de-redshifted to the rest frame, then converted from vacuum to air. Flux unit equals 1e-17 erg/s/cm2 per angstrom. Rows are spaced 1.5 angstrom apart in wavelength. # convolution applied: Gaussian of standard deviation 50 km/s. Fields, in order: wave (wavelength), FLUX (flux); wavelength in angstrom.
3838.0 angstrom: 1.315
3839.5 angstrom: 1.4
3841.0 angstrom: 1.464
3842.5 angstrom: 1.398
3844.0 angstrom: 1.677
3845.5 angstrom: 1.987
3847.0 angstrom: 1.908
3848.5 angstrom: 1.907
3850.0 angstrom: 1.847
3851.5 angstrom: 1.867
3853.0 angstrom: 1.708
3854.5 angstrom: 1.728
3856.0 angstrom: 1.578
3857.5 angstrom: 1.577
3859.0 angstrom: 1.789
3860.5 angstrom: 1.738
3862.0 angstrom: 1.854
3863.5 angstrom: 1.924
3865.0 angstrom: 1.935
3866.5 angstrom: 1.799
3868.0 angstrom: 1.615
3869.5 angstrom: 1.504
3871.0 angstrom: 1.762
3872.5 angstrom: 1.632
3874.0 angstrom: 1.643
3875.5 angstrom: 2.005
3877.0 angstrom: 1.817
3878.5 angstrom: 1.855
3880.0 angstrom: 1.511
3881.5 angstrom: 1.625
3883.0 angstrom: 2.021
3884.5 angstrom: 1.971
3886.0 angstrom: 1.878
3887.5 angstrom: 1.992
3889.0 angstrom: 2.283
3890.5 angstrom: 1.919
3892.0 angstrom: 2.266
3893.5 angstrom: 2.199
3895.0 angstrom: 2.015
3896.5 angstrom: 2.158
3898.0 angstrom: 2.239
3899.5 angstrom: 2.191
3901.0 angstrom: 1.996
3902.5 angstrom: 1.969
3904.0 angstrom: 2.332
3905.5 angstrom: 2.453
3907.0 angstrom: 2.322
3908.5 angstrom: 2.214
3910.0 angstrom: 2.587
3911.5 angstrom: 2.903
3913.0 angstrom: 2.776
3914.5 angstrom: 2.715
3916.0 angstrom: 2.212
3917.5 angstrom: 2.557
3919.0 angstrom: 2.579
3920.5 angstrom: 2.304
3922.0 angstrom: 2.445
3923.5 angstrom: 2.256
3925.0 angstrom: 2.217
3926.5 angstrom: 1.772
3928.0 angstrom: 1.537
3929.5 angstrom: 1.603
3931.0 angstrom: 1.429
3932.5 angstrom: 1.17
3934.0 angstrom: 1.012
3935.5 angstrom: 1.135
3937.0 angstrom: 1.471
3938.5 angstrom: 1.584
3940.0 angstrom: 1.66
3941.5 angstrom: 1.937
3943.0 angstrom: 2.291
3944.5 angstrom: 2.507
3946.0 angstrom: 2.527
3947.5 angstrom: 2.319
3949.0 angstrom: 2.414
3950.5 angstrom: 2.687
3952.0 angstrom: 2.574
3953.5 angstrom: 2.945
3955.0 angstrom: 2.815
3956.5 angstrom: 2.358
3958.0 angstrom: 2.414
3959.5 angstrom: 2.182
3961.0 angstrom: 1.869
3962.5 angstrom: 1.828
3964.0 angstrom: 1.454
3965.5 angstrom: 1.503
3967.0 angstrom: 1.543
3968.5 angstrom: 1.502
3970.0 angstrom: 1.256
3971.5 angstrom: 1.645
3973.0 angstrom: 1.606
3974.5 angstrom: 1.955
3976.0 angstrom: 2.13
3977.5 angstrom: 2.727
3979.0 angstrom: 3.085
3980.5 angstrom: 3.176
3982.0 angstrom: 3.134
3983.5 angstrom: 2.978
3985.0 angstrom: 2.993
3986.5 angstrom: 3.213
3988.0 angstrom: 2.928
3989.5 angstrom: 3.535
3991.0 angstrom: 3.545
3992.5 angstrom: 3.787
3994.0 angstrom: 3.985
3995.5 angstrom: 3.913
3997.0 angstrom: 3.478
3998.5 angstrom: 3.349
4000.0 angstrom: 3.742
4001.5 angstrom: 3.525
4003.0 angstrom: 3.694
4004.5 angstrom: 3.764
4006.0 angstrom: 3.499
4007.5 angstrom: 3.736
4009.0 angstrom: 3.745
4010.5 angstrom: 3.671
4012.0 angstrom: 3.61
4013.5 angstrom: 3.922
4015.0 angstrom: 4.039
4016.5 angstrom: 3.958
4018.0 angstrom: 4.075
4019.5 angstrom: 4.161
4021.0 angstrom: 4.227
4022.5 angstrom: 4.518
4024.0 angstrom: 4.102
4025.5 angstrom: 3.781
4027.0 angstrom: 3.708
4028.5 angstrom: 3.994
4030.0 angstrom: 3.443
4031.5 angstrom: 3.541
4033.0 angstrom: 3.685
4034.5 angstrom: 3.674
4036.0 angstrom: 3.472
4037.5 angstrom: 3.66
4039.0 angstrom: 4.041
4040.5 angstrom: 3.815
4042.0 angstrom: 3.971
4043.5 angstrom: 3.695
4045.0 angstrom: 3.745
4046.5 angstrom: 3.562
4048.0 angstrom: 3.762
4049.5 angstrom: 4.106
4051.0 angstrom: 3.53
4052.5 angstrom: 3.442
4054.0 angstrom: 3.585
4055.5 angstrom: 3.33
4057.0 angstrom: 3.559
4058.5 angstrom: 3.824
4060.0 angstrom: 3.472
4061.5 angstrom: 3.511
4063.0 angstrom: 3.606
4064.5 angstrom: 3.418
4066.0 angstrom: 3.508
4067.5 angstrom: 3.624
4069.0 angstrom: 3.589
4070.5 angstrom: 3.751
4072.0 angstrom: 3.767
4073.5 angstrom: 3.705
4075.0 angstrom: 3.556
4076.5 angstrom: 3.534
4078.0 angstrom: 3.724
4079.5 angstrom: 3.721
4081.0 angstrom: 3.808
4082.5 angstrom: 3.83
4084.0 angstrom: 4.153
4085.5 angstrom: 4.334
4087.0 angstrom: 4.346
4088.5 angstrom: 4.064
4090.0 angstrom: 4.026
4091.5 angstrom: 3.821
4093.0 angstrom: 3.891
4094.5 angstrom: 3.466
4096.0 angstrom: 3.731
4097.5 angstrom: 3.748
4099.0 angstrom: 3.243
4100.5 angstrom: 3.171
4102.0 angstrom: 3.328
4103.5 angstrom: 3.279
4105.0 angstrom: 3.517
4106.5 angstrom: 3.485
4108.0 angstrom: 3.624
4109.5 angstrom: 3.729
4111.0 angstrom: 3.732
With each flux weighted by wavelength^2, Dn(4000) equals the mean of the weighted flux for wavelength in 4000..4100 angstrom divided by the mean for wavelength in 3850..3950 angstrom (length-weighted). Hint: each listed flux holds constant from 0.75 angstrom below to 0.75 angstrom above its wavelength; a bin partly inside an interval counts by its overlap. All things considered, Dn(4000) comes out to 2.04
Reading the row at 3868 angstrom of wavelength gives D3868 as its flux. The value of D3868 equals 1.615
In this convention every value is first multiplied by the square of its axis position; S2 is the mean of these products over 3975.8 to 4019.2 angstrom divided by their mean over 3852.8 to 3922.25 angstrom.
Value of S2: 1.81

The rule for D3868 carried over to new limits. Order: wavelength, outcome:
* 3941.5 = 1.937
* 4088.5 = 4.064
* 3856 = 1.578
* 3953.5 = 2.945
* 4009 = 3.745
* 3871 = 1.762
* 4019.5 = 4.161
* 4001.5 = 3.525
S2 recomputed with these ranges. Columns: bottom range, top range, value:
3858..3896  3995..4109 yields 2.18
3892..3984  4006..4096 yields 1.86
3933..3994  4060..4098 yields 1.71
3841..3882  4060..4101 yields 2.39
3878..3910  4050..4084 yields 1.90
